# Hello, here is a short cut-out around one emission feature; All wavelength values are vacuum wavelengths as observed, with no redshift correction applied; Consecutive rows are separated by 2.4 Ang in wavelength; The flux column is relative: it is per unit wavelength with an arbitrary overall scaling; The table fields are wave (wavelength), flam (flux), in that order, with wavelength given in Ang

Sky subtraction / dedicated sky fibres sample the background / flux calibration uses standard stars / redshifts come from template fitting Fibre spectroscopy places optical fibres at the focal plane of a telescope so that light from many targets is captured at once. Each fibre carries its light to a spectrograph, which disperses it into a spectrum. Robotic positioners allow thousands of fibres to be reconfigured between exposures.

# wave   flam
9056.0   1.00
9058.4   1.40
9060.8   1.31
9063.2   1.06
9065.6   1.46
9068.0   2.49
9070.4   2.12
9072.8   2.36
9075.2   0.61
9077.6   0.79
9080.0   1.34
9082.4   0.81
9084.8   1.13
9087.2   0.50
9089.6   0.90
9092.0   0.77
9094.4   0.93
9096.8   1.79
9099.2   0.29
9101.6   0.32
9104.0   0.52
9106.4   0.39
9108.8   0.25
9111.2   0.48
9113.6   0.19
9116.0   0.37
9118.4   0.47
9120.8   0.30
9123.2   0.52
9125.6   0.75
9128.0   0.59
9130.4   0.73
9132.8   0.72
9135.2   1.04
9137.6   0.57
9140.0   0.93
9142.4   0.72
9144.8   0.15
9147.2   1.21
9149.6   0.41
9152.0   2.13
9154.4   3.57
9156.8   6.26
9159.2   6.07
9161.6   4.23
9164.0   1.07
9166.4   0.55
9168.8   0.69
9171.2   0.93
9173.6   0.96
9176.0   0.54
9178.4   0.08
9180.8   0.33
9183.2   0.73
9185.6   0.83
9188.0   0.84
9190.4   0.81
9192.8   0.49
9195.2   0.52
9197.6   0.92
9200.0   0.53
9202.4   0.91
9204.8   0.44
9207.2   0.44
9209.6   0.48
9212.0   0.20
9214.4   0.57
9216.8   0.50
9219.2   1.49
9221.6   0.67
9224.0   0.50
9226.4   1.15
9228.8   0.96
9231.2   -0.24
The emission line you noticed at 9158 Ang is [O III] 5007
